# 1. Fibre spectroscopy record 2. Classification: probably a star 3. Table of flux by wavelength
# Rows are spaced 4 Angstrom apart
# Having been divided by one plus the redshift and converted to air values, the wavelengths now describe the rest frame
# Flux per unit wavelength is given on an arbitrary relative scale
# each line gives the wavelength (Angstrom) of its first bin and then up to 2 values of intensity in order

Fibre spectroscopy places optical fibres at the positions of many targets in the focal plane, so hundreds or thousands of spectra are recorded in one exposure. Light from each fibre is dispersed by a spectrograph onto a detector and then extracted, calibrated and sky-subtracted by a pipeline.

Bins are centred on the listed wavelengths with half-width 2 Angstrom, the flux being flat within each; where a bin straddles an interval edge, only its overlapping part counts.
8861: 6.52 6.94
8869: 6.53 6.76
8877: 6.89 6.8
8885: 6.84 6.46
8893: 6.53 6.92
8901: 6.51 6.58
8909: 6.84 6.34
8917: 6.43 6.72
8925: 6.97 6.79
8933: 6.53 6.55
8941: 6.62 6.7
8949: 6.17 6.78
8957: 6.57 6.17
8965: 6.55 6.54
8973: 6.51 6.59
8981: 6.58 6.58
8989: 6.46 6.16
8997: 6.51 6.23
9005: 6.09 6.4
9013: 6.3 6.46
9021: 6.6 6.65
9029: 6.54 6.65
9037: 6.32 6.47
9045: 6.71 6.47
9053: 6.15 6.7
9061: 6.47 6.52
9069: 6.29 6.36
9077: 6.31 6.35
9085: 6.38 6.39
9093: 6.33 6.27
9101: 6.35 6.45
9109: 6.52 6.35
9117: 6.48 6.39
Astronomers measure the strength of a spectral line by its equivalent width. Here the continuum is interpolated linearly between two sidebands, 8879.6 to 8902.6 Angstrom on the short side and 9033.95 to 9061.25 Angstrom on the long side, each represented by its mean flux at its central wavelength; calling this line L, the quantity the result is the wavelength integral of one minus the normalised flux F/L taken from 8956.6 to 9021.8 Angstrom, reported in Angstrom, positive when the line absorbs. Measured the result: 1.28 Angstrom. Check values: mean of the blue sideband 6.68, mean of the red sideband 6.48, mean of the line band 6.42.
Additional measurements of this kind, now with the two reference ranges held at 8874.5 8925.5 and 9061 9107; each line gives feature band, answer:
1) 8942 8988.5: 0.3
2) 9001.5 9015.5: 0.5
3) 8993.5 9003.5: 0.3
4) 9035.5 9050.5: -0.1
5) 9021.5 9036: -0.3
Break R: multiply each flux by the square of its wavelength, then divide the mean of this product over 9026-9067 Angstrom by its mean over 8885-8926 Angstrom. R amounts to 1.01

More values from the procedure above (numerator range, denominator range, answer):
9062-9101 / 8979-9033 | 1.00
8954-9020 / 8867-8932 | 0.98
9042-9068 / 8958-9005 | 1.03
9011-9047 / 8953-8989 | 1.01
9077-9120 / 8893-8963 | 1.00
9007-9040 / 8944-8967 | 1.02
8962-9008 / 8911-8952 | 0.99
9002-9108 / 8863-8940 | 0.99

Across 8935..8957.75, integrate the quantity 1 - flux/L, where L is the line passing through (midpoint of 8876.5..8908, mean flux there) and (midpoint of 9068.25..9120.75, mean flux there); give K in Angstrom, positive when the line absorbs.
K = 0.13 Angstrom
